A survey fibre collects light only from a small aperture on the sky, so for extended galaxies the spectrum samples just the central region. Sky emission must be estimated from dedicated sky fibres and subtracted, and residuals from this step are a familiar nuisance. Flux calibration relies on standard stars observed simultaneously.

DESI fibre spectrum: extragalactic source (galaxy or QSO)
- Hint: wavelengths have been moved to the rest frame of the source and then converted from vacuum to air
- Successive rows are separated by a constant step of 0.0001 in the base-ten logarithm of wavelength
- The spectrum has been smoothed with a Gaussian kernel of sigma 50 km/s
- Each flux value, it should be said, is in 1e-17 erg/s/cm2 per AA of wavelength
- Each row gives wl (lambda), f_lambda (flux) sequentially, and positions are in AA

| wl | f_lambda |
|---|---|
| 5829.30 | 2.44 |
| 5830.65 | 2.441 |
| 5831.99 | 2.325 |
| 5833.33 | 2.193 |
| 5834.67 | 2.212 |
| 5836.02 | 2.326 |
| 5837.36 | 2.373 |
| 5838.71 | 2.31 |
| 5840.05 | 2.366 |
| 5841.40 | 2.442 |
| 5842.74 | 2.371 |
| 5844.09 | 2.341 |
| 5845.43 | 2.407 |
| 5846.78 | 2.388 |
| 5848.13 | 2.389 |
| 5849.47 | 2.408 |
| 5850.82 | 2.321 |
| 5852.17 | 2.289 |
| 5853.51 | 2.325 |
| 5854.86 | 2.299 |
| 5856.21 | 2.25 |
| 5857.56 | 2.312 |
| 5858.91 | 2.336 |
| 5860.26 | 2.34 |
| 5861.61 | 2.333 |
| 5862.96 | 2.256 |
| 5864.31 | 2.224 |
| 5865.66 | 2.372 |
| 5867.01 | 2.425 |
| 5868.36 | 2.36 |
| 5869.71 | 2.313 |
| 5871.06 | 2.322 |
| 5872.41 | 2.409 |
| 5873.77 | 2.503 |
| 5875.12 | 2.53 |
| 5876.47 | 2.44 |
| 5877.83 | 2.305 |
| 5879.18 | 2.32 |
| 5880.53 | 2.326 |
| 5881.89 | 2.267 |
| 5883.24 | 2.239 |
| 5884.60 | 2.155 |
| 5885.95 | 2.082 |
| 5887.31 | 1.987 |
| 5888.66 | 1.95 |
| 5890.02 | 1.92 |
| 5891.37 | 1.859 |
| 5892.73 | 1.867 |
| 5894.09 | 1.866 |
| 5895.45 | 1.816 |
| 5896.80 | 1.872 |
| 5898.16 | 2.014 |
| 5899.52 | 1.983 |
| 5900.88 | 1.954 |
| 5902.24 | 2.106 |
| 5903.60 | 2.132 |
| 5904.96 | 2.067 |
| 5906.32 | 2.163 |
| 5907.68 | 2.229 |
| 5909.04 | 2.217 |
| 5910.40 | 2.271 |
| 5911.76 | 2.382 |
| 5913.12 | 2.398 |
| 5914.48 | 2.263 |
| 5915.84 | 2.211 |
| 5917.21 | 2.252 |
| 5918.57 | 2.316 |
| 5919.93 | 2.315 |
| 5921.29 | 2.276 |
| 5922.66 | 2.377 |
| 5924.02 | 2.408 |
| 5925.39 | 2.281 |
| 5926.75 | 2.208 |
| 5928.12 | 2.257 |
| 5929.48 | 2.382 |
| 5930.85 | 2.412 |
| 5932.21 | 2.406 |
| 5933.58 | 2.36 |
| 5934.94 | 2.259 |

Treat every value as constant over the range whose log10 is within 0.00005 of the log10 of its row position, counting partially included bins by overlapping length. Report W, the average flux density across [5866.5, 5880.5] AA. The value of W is 2.39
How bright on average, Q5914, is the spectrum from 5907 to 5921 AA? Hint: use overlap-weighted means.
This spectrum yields 2.29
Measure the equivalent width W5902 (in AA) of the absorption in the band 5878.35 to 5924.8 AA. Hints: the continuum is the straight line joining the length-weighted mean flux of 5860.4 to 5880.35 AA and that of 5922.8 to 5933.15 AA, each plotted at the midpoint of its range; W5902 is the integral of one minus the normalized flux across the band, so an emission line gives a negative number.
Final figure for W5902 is 4.08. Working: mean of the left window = 2.36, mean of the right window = 2.34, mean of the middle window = 2.14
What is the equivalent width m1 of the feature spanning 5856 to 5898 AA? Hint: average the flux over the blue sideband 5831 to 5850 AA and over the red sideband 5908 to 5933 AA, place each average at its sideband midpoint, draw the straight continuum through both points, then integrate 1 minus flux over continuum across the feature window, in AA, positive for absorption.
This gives 2.2 AA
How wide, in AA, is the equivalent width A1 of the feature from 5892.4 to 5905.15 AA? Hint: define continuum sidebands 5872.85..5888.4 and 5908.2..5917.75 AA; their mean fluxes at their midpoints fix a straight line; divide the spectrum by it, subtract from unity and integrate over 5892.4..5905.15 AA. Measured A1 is 1.8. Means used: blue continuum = 2.28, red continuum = 2.28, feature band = 1.97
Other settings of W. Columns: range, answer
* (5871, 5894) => 2.19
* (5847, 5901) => 2.22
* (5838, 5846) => 2.37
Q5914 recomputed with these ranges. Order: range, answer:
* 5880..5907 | 2.03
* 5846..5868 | 2.33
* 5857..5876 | 2.36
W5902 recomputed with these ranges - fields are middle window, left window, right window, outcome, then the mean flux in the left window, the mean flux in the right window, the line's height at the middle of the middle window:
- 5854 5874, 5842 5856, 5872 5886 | 0.1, 2.35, 2.33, 2.34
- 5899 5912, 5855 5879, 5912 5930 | 1.0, 2.35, 2.3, 2.32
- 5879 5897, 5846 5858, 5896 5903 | 0.3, 2.33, 1.98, 2.07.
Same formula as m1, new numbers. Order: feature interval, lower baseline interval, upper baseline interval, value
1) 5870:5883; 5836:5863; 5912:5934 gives -0.2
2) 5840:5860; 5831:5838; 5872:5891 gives -0.6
